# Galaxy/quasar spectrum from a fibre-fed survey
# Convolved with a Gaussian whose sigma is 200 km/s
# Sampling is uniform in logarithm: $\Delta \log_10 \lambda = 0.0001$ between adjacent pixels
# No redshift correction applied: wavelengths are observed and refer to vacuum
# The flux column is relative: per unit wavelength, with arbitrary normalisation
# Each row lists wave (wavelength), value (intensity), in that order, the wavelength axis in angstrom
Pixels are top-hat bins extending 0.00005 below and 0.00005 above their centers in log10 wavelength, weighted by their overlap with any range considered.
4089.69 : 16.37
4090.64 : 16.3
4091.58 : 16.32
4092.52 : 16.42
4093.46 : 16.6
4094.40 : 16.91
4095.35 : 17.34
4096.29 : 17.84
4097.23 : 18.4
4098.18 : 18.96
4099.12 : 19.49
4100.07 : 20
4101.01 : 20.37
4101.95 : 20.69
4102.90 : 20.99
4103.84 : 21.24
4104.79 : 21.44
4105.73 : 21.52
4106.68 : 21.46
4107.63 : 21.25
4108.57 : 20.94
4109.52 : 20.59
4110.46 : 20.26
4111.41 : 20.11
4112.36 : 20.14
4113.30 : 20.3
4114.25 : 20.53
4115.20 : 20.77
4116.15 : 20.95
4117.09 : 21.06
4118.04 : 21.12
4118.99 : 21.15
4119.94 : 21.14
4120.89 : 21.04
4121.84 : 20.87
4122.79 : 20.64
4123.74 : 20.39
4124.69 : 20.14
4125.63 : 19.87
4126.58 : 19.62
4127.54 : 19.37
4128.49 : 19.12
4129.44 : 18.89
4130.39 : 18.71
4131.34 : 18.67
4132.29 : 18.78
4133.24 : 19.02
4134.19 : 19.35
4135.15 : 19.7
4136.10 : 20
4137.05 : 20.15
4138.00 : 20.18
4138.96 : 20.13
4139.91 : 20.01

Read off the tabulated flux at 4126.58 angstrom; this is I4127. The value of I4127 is 19.62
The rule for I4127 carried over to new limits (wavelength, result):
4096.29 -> 17.84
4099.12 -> 19.49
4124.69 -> 20.14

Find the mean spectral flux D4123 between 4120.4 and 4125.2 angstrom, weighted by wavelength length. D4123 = 20.6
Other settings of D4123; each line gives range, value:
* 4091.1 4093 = 16.4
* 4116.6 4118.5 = 21.2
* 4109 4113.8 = 20.3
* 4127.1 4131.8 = 19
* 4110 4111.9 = 20.1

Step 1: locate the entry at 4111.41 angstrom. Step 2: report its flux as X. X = 20.11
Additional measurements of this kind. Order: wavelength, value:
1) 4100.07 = 20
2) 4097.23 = 18.4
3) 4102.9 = 20.99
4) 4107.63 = 21.25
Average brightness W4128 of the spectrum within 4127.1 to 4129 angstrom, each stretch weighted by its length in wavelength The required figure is 19.2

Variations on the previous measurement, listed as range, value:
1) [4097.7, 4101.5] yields 19.7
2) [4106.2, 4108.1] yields 21.3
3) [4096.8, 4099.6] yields 18.9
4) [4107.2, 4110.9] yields 20.8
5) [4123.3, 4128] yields 19.9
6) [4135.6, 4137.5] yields 20.1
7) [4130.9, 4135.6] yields 19.1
